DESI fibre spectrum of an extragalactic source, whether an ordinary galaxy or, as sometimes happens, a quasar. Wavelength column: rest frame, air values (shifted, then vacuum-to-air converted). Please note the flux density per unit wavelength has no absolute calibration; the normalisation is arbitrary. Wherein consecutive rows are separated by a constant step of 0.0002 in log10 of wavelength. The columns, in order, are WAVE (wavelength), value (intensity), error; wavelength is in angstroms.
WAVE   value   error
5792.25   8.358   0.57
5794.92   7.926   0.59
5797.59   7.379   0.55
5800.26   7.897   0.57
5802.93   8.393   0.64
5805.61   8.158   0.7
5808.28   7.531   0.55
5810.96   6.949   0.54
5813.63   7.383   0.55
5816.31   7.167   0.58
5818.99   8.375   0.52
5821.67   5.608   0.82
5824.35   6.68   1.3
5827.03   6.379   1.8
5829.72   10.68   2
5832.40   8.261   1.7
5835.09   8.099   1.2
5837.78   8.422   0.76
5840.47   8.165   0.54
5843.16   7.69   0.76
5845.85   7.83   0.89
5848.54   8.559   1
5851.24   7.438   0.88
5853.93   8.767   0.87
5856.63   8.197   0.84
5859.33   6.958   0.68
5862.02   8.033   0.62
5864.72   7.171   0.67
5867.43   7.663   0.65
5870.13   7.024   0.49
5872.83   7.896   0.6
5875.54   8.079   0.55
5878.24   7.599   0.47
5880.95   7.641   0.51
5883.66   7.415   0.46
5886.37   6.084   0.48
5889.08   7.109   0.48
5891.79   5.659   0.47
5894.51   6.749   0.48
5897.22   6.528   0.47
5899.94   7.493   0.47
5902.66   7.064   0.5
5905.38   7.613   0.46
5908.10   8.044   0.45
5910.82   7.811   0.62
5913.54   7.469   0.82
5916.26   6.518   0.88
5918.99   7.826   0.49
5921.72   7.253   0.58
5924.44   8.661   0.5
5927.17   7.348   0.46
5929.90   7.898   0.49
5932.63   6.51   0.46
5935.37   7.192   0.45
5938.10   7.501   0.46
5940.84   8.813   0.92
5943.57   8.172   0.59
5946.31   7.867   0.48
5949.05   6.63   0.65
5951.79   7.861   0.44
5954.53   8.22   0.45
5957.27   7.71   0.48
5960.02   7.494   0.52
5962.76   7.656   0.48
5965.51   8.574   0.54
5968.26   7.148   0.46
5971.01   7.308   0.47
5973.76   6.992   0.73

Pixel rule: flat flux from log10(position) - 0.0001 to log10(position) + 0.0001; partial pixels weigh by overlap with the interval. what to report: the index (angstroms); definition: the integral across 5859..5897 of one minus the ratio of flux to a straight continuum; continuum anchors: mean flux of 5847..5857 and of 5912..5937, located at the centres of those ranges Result 3.54 angstroms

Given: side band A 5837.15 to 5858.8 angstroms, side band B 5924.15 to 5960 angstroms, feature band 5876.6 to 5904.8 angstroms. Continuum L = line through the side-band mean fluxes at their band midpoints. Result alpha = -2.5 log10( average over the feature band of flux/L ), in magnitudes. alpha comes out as 0.137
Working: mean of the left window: 8.08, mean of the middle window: 6.96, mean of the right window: 7.68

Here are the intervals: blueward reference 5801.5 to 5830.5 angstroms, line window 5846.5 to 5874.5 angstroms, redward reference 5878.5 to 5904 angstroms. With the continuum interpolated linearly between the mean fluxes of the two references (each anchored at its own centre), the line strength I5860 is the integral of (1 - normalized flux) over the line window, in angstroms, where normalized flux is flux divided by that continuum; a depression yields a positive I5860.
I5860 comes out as -2.5 angstroms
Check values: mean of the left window 7.51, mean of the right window 6.89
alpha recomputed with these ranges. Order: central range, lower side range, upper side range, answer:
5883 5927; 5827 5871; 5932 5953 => 0.08 mag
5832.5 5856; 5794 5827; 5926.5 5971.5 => -0.09 mag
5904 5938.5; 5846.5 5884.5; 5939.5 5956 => 0.05 mag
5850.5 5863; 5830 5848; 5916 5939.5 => 0.03 mag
